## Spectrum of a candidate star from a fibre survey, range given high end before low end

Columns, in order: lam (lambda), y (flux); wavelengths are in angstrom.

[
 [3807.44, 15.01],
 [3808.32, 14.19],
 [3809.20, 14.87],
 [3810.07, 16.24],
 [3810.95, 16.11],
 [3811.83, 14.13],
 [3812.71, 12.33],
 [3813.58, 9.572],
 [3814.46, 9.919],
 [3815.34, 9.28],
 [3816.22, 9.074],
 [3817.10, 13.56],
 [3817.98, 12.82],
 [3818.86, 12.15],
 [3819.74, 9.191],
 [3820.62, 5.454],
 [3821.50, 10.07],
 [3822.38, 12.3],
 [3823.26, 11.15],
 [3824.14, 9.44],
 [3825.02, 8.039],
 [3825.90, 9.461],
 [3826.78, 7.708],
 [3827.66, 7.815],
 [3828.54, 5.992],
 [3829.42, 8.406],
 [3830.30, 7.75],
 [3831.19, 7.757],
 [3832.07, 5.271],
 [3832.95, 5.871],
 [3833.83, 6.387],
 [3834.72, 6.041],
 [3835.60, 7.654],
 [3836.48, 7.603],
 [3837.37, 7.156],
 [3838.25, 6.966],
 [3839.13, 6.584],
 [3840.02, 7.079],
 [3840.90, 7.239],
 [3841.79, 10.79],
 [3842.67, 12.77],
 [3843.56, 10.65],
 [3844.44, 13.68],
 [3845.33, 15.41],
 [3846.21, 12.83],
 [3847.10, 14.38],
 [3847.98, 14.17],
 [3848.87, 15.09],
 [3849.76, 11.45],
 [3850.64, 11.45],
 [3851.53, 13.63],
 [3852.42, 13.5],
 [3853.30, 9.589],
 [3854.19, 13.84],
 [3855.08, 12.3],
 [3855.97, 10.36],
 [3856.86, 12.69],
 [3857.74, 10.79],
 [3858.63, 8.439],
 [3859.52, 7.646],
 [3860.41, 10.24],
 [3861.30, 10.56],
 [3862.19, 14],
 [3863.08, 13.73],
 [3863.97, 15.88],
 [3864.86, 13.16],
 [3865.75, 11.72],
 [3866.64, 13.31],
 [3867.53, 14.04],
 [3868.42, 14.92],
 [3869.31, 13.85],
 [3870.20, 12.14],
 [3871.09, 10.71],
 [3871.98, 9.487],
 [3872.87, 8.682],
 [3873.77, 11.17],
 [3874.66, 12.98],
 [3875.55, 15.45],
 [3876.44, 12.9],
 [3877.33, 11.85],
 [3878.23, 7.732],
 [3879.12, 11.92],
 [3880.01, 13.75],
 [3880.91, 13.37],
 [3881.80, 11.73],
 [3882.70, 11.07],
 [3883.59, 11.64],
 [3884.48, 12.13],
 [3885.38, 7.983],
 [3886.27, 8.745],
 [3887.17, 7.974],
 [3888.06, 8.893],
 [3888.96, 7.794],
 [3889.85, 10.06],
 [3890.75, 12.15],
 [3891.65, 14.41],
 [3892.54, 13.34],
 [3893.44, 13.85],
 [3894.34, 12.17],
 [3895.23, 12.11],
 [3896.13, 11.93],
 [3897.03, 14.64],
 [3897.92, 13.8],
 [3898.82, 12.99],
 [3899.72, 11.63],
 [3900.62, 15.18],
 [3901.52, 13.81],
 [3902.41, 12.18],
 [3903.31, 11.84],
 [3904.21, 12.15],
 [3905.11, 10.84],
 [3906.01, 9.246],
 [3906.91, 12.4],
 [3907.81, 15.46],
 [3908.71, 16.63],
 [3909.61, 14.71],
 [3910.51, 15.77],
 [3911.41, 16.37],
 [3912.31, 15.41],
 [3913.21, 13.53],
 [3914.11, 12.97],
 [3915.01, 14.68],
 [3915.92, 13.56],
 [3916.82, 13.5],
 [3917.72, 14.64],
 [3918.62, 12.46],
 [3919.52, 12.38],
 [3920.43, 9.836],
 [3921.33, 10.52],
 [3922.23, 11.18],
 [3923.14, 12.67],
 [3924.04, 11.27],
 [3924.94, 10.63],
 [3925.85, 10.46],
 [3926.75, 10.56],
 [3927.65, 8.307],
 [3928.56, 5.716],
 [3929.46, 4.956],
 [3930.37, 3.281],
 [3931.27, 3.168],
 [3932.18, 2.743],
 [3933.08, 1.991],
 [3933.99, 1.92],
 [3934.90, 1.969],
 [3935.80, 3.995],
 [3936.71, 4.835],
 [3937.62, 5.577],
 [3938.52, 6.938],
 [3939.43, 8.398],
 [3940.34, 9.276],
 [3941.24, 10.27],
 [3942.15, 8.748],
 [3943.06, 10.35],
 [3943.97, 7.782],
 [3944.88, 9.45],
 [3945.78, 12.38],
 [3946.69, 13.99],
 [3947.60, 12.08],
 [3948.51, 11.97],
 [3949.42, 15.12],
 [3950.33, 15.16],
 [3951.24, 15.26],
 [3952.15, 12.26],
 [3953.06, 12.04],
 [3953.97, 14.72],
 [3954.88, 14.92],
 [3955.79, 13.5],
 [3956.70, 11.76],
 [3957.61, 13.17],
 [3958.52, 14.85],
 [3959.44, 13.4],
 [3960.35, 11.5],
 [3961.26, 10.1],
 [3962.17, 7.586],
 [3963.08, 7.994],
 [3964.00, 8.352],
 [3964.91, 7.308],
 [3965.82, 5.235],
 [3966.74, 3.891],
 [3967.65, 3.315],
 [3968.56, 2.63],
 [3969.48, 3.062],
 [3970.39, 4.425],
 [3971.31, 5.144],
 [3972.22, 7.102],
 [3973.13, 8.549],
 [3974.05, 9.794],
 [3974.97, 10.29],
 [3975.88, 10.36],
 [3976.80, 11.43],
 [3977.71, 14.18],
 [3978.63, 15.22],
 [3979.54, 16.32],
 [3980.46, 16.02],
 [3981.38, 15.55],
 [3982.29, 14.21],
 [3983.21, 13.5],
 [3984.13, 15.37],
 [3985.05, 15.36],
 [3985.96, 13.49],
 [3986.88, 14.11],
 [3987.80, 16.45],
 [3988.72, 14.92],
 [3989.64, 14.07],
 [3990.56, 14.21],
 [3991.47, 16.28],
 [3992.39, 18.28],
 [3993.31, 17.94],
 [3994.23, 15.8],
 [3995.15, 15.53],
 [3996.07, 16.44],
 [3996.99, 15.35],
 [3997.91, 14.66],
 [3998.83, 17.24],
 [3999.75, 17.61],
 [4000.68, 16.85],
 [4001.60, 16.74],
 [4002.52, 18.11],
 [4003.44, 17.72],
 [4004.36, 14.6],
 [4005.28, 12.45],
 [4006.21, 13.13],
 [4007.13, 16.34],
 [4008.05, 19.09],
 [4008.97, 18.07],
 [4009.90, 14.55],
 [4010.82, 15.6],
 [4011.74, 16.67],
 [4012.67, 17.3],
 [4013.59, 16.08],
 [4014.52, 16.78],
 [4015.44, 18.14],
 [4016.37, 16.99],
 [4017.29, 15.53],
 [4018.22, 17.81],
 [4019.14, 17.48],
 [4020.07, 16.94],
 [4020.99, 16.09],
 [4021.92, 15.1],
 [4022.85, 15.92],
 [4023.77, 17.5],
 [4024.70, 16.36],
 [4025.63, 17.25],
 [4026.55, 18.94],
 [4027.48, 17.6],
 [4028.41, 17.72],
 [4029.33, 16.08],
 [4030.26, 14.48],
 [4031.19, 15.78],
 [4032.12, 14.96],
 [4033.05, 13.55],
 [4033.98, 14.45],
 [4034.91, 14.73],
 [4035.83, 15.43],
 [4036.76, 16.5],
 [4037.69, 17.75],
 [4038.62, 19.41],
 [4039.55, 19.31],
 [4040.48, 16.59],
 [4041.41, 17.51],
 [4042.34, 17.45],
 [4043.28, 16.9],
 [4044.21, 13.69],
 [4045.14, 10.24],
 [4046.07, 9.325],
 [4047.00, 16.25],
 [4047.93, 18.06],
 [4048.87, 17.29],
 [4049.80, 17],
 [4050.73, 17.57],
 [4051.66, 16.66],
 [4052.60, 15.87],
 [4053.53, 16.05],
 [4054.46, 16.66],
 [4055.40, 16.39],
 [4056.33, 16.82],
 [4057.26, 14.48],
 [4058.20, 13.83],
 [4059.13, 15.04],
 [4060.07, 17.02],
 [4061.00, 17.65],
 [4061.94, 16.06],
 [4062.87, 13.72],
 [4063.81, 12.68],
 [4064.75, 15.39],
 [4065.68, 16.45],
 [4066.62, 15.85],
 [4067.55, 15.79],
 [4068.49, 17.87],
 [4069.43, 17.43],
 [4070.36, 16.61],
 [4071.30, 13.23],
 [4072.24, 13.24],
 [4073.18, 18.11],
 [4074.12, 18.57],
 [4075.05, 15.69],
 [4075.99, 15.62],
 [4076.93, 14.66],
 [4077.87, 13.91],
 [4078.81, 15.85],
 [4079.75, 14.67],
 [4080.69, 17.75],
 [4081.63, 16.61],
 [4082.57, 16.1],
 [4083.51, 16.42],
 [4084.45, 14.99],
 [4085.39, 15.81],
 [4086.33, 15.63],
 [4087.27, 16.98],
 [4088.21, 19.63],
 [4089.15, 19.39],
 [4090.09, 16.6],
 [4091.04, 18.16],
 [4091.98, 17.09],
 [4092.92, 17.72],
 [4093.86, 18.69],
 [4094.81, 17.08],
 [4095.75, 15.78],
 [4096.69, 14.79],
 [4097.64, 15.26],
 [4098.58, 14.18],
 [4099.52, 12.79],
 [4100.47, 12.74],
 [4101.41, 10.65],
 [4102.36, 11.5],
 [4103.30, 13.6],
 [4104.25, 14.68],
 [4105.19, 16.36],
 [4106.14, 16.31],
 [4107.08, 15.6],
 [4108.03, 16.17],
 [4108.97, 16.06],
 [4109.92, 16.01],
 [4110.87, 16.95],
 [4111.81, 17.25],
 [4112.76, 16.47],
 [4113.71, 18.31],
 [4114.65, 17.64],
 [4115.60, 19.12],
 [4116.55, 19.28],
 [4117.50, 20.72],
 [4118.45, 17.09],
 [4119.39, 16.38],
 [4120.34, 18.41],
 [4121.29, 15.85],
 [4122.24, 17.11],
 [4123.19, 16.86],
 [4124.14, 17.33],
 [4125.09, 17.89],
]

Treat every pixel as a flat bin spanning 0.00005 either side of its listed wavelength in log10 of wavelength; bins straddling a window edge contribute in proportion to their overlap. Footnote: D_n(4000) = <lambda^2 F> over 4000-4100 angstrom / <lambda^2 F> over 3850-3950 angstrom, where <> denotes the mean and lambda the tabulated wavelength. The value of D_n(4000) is 1.57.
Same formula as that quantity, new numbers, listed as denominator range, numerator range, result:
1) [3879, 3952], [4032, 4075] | 1.57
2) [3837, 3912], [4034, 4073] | 1.45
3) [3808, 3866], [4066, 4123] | 1.74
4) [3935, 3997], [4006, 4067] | 1.47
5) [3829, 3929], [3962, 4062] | 1.36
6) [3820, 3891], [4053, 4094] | 1.70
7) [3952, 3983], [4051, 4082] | 1.61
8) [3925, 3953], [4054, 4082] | 2.00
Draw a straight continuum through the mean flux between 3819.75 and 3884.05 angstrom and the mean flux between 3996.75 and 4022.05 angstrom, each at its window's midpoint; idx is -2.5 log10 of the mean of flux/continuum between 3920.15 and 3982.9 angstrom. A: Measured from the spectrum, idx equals 0.45 mag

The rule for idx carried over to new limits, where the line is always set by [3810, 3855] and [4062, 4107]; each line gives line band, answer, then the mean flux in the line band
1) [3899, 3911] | -0.12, 13.2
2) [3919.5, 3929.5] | 0.22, 9.97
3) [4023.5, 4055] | -0.10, 16.2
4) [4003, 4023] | -0.15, 16.3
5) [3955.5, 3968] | 0.35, 9.42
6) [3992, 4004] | -0.21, 16.8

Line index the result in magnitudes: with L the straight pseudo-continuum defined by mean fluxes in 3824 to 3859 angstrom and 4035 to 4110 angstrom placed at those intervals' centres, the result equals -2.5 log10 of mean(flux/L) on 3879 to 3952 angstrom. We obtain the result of 0.08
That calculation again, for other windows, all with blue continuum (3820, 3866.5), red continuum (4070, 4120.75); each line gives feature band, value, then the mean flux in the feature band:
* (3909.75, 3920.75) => -0.16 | 13.8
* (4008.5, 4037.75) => -0.13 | 16.4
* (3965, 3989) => 0.25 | 10.7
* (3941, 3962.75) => 0.05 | 12.2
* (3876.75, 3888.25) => 0.04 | 10.7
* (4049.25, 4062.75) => -0.06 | 16.2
